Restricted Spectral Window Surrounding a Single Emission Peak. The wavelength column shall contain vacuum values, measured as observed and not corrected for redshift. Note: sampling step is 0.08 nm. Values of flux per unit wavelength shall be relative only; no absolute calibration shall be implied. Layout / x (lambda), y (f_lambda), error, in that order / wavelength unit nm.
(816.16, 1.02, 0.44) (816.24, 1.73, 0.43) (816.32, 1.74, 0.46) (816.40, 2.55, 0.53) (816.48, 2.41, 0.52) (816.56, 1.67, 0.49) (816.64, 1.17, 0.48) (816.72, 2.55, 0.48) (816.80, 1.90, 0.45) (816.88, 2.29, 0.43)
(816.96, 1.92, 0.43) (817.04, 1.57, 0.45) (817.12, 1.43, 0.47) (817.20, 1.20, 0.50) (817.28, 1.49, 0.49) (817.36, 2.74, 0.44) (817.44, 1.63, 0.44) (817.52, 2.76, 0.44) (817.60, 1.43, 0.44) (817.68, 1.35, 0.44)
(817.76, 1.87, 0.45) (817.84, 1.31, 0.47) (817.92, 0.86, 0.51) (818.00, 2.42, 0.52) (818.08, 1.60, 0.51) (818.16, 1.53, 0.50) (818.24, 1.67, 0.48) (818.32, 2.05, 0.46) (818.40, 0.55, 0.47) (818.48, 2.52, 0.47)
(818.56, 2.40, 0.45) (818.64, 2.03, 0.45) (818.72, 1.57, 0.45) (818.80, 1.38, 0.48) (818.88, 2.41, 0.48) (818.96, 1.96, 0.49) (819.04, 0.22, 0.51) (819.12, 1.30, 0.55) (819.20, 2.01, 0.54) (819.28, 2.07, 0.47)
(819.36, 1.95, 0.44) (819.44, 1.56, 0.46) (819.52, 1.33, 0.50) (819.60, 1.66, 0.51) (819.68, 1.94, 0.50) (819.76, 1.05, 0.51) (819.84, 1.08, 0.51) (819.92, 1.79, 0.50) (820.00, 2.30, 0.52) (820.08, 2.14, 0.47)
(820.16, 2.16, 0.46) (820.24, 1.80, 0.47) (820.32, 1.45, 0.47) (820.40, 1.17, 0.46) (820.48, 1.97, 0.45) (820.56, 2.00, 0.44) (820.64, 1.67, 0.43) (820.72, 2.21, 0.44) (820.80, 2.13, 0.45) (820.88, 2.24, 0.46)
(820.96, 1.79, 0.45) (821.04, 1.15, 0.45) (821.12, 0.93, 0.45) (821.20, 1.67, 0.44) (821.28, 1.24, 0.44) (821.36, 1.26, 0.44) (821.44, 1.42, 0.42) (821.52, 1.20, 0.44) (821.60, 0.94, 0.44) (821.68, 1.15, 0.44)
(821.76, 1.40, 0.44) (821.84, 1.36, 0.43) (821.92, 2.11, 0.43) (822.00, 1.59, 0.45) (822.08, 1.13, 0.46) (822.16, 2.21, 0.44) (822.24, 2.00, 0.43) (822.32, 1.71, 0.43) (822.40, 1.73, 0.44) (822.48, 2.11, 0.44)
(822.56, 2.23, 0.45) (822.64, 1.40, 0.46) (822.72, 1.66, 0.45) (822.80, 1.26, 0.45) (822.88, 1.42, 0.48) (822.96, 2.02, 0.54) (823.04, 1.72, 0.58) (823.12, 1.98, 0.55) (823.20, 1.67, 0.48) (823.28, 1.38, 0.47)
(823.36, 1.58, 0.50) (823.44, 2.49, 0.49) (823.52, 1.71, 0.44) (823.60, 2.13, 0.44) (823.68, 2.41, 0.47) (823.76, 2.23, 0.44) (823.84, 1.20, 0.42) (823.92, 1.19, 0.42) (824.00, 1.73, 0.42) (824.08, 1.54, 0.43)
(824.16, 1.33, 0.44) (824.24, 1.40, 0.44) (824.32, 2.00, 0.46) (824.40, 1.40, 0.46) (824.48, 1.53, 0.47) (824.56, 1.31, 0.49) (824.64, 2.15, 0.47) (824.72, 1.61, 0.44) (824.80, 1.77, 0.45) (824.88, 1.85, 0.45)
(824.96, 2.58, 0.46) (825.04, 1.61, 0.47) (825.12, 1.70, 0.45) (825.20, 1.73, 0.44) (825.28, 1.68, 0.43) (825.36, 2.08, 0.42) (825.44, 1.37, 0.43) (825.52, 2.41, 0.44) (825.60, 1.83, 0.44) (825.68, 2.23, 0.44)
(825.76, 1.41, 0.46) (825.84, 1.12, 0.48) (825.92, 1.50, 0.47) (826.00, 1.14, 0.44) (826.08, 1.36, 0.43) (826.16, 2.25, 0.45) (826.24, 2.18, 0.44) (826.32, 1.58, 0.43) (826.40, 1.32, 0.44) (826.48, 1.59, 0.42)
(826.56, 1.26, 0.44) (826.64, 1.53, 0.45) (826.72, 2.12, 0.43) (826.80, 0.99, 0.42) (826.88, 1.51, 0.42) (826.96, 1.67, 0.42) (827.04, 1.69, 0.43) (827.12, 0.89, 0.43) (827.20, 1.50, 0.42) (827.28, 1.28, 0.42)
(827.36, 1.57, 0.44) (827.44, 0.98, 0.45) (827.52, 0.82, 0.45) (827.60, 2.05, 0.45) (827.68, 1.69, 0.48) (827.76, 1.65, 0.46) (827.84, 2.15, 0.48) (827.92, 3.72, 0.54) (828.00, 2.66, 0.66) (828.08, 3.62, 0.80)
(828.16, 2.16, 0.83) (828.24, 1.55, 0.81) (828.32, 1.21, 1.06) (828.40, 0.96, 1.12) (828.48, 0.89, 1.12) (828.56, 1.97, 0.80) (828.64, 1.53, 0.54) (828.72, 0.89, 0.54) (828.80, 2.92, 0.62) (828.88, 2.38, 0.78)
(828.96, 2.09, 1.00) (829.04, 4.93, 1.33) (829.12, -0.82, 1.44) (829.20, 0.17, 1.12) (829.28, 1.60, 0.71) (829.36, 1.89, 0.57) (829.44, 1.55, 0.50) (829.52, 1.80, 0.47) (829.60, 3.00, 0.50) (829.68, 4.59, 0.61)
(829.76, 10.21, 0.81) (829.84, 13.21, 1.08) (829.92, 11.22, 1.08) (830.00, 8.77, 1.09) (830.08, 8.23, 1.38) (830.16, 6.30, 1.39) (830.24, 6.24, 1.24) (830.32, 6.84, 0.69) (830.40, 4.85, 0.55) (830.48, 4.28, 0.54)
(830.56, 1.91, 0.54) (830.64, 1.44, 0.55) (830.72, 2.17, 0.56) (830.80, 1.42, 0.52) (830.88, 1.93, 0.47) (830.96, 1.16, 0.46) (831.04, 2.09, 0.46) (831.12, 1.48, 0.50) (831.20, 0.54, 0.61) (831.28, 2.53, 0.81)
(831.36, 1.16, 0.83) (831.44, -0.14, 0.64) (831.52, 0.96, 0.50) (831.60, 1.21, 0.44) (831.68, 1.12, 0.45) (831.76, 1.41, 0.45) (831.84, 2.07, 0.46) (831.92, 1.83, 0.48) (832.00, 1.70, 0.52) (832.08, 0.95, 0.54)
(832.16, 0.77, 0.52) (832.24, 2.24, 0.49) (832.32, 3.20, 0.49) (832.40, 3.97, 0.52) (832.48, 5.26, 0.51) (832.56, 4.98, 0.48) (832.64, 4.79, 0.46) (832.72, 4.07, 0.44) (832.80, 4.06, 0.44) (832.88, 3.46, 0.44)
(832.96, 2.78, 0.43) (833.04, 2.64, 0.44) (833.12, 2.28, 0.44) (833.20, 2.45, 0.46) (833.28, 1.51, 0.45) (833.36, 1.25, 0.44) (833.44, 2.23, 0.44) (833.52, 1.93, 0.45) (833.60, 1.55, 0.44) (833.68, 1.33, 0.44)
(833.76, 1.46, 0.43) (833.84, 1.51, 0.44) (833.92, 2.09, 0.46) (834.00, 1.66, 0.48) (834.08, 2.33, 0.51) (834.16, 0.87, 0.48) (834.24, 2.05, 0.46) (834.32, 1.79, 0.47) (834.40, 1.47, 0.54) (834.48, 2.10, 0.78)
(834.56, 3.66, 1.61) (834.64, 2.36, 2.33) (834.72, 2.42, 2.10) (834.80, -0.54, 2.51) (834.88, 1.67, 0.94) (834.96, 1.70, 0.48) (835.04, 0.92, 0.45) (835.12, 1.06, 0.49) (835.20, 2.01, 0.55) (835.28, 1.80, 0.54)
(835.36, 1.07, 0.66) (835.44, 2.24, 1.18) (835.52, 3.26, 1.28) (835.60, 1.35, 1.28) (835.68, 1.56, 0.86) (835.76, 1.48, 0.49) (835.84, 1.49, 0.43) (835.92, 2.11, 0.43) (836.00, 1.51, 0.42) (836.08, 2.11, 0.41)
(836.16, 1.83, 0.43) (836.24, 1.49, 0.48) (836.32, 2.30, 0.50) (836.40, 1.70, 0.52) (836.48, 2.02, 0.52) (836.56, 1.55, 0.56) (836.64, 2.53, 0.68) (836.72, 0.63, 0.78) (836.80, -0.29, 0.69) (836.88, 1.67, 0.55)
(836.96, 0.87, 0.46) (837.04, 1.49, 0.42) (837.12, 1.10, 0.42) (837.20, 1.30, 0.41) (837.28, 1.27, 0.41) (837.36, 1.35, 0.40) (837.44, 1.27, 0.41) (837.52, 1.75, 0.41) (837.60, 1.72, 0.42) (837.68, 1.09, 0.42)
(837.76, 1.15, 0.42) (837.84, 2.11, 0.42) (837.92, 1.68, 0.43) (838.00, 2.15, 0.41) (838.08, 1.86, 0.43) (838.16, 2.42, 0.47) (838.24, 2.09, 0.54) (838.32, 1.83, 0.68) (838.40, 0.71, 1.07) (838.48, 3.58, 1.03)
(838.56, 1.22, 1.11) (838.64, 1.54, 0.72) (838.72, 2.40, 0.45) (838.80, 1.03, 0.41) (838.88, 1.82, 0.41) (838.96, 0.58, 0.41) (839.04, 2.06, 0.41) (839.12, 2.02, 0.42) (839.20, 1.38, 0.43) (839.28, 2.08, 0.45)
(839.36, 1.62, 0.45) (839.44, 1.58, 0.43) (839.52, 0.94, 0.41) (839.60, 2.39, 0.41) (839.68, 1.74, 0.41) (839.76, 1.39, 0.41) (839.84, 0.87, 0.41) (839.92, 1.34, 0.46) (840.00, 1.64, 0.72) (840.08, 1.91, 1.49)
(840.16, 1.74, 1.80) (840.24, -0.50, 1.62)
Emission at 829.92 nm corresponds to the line H-alpha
